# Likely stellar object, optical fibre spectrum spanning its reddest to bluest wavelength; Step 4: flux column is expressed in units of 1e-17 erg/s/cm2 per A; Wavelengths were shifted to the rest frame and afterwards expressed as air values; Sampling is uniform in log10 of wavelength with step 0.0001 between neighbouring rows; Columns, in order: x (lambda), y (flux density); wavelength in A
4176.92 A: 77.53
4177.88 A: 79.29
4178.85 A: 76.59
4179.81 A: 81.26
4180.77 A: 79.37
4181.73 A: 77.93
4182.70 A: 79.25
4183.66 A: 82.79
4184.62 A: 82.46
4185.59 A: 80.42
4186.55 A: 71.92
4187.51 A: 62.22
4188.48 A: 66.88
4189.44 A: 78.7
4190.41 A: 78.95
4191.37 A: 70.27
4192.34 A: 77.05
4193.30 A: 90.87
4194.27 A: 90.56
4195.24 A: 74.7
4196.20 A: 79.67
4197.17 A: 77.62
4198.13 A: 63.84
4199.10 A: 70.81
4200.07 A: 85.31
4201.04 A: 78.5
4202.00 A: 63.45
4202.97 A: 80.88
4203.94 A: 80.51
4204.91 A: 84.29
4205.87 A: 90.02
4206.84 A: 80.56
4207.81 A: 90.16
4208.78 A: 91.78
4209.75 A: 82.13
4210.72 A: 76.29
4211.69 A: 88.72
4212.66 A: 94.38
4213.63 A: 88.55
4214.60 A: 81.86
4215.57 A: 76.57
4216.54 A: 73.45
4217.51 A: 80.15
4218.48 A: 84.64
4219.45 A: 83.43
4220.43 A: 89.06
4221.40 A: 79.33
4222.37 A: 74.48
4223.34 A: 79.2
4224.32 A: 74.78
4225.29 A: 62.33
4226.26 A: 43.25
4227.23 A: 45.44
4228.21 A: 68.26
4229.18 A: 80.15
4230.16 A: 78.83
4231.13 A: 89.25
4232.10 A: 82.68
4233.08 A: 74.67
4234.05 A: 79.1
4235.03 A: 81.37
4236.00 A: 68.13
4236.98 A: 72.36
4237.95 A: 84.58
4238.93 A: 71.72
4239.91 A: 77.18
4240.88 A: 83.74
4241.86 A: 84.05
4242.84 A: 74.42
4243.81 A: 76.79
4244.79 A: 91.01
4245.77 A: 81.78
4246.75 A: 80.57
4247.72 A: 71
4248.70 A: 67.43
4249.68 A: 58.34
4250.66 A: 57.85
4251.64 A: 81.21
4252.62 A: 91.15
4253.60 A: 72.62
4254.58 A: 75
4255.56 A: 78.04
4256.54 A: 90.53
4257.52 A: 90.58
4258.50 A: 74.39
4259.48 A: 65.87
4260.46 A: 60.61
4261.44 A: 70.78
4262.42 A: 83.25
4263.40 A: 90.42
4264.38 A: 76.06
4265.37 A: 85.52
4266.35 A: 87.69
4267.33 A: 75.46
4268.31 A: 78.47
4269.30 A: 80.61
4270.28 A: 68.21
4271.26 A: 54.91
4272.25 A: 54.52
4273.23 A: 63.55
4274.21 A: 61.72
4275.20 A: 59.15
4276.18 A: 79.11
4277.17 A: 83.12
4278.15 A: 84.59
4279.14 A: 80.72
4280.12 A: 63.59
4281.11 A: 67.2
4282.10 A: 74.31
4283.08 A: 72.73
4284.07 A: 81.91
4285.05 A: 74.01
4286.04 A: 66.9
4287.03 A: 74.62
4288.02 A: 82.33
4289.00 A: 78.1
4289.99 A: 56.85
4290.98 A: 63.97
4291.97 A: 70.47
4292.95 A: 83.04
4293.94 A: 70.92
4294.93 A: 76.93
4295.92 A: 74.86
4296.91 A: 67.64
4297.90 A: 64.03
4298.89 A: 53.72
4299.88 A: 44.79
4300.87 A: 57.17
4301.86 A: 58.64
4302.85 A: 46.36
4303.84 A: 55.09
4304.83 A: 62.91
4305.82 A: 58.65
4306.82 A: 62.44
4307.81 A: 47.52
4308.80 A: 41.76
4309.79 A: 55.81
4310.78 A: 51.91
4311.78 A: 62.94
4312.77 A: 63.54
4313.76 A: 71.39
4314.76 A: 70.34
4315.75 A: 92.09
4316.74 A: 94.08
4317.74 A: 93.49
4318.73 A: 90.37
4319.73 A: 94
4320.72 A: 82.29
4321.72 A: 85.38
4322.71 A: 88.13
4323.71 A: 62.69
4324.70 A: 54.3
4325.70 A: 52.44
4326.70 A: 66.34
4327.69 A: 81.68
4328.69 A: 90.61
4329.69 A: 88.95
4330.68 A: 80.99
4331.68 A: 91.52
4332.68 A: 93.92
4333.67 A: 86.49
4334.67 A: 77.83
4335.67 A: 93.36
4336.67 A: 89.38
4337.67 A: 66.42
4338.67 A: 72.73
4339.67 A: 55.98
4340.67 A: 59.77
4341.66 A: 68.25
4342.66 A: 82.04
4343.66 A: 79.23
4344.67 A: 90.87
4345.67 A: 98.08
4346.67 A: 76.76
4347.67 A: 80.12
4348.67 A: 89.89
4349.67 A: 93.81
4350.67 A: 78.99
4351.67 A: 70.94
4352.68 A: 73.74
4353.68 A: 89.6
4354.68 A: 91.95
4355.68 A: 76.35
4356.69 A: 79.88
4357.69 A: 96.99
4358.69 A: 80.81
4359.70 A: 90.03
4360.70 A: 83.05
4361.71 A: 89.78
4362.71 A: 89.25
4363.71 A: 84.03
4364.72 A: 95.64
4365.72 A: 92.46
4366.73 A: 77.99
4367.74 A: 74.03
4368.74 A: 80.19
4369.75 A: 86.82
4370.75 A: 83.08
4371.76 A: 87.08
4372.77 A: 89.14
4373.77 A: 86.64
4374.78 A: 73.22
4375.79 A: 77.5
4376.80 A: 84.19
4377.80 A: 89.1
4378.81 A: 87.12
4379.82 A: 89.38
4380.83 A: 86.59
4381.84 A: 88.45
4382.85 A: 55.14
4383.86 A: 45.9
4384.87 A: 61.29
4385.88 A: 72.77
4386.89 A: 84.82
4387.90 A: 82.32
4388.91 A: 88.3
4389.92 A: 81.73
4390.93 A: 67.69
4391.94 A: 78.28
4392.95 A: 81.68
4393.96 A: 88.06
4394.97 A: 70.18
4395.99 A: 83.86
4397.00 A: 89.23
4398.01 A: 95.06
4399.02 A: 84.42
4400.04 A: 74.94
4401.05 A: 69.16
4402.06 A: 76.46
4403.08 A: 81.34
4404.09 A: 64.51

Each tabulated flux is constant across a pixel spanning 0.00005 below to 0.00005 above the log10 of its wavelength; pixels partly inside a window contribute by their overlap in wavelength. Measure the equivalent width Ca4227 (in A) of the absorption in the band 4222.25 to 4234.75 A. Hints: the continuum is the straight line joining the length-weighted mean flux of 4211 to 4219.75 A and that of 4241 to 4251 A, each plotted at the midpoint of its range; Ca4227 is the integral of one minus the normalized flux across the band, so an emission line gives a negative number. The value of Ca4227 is 1.2 A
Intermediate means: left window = 83.4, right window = 74.9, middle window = 71.8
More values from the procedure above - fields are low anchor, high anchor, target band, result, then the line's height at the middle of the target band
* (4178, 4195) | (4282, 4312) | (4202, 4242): -2.7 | 73.6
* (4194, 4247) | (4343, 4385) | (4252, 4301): 4.5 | 80.2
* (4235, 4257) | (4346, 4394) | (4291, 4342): 5.6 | 79.7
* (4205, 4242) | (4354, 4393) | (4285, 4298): 1.3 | 80.1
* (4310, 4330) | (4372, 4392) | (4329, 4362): -2.2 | 77.3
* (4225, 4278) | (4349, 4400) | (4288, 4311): 4.7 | 77.5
